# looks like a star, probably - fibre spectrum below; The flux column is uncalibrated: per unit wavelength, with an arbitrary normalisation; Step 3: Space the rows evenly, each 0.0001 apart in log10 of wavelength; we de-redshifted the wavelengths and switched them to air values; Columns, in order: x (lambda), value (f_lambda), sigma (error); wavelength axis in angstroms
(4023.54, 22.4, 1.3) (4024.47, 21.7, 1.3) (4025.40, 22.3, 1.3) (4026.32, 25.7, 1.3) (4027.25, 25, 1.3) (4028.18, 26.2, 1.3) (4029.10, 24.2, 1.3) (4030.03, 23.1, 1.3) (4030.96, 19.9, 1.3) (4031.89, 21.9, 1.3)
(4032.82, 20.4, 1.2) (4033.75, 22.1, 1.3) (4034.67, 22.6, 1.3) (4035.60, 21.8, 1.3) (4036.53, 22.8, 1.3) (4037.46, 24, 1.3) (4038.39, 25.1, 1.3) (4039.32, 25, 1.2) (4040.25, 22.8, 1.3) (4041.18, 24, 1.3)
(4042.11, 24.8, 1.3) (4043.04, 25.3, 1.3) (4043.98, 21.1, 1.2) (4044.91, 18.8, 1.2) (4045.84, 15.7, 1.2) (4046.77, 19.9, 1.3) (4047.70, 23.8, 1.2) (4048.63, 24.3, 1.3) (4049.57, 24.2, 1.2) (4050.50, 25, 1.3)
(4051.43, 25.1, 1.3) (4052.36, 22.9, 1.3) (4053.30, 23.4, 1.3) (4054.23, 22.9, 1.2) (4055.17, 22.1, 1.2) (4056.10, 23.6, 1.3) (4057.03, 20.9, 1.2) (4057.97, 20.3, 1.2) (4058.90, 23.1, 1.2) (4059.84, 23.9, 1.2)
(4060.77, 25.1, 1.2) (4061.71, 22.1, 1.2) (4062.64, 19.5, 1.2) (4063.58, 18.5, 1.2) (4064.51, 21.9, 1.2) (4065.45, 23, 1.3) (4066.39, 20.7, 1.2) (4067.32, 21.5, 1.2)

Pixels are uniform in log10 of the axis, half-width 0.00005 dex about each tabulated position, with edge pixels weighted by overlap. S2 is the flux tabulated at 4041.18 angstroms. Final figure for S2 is 24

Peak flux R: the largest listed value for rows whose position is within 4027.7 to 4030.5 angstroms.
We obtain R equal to 26.2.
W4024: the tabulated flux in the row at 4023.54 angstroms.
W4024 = 22.4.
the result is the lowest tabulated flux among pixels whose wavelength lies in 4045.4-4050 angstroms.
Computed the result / 15.7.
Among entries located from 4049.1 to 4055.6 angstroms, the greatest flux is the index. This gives 25.1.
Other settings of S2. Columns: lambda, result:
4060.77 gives 25.1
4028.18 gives 26.2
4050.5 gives 25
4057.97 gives 20.3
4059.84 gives 23.9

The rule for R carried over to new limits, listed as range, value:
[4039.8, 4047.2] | 25.3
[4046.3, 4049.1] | 24.3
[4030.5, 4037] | 22.8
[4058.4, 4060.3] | 23.9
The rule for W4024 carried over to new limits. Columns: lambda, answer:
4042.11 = 24.8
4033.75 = 22.1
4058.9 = 23.1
